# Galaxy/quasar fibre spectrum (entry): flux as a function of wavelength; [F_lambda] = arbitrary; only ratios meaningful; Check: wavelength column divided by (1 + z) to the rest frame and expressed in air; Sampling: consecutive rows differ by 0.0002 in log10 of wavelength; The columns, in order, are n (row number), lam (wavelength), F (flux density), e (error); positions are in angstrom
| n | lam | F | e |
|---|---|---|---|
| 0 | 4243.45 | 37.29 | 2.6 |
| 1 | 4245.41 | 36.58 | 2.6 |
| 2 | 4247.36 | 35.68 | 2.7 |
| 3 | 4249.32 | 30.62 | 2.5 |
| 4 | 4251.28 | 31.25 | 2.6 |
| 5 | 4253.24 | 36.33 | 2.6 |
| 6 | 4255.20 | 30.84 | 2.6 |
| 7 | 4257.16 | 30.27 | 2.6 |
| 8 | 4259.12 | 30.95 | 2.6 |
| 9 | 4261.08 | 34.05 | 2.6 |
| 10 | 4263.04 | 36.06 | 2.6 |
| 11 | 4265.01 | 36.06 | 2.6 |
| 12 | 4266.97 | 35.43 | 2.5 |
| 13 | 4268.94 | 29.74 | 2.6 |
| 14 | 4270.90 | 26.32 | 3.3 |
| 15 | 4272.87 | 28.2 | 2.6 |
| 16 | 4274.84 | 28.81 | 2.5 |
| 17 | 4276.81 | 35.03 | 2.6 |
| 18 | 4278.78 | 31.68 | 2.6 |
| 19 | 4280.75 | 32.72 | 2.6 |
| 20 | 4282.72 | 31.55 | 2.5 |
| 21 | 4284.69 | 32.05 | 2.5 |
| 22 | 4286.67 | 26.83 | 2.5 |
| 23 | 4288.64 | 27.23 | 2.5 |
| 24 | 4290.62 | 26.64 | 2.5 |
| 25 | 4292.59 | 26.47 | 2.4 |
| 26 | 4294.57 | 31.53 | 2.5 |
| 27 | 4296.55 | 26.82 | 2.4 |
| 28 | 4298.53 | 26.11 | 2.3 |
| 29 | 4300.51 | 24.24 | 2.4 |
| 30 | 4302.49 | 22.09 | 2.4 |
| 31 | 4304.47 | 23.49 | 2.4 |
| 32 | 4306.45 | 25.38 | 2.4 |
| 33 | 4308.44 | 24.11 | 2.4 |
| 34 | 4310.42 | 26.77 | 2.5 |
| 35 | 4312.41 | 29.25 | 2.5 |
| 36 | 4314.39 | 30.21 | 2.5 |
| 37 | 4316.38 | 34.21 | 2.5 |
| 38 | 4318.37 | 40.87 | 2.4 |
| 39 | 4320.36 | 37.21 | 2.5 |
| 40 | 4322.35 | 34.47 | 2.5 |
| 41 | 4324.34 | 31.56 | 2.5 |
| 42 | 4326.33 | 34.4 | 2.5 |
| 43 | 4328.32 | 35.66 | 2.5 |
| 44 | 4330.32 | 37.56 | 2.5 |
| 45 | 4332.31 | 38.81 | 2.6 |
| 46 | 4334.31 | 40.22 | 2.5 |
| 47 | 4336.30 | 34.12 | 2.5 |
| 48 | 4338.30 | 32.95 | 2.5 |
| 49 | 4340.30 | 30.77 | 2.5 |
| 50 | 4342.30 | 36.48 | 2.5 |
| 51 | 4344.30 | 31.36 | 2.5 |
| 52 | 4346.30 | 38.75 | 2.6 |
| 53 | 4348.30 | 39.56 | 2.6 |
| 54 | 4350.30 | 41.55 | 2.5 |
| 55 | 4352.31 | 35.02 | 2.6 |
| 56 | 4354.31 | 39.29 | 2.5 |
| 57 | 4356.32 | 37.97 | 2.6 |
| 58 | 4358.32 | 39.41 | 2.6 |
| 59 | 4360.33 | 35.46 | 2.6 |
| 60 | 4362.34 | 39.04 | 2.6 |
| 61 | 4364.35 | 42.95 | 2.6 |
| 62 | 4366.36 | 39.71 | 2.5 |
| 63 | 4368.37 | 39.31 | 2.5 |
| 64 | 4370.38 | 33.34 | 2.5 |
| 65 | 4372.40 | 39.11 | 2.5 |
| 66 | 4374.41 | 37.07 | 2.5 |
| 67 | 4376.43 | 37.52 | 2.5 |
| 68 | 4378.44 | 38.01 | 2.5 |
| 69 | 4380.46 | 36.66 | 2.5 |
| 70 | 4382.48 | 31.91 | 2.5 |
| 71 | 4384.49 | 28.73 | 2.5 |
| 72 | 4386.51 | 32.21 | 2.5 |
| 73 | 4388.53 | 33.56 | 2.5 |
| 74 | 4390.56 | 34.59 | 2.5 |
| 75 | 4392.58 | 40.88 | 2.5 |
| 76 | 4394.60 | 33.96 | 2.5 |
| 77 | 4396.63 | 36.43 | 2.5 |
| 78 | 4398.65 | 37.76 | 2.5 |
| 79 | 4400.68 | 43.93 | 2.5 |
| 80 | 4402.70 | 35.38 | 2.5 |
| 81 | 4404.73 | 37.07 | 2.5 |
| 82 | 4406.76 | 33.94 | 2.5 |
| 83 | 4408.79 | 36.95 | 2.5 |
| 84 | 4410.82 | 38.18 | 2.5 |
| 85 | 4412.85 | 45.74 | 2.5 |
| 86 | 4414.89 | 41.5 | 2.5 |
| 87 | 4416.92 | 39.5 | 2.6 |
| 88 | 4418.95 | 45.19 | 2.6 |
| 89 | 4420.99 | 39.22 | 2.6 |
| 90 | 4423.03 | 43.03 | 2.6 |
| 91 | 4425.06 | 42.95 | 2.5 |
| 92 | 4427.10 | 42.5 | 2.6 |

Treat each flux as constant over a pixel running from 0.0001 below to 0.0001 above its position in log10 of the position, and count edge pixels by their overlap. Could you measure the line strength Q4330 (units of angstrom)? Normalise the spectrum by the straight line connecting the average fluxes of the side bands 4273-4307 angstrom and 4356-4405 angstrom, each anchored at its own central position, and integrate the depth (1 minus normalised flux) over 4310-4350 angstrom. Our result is -3.7 angstrom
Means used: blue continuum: 28.2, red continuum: 36.9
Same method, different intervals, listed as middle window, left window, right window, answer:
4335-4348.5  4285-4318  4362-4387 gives -0.9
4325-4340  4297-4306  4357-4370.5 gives -2.1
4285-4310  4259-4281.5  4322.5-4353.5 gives 5.6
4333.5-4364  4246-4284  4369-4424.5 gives -1.1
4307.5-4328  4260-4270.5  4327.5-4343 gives 1.7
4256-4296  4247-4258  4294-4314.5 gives -1.8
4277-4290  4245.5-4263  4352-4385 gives 1.3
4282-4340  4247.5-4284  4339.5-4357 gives 6.6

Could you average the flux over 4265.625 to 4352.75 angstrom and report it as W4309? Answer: 31.7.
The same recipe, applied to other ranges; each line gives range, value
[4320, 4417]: 36.9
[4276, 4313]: 27.8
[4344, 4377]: 38.2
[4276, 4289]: 31.1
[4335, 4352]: 35.8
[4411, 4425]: 42.2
